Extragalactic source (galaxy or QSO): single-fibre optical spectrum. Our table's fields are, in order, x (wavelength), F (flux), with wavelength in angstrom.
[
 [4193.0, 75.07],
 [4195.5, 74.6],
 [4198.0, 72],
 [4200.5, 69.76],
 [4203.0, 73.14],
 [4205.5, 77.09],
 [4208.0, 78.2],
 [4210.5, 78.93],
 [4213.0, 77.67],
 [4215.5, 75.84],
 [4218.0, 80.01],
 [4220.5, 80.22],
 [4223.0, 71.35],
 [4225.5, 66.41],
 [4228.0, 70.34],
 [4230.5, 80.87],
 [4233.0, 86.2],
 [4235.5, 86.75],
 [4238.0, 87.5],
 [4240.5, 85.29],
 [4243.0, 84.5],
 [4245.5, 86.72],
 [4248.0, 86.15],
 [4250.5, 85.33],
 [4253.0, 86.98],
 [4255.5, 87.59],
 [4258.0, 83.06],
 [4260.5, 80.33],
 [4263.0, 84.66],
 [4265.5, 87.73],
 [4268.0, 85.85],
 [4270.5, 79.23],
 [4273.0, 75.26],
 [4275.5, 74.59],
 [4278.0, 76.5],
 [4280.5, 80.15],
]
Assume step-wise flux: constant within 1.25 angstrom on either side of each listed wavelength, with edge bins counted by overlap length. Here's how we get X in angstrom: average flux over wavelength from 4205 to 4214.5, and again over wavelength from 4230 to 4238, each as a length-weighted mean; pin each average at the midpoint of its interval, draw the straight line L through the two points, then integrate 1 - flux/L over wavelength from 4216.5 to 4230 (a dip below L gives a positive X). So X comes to 1.31 angstrom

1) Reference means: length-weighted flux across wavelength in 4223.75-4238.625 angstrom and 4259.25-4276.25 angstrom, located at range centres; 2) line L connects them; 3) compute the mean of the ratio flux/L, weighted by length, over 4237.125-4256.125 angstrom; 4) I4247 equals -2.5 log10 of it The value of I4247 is -0.08 mag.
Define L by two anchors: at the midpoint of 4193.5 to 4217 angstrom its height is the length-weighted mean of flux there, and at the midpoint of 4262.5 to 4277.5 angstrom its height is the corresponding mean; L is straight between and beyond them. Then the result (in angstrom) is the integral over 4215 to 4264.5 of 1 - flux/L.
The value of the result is -2.3 angstrom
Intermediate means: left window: 75.3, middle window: 81.9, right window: 80.8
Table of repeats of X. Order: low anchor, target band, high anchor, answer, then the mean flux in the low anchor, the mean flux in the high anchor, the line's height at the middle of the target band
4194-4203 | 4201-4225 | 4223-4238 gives -0.4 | 72.3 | 78.3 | 75.1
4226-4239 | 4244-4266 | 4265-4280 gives -1.4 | 81.3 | 79.5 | 80.3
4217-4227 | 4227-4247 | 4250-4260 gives -1.1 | 74.3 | 85.4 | 79.3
